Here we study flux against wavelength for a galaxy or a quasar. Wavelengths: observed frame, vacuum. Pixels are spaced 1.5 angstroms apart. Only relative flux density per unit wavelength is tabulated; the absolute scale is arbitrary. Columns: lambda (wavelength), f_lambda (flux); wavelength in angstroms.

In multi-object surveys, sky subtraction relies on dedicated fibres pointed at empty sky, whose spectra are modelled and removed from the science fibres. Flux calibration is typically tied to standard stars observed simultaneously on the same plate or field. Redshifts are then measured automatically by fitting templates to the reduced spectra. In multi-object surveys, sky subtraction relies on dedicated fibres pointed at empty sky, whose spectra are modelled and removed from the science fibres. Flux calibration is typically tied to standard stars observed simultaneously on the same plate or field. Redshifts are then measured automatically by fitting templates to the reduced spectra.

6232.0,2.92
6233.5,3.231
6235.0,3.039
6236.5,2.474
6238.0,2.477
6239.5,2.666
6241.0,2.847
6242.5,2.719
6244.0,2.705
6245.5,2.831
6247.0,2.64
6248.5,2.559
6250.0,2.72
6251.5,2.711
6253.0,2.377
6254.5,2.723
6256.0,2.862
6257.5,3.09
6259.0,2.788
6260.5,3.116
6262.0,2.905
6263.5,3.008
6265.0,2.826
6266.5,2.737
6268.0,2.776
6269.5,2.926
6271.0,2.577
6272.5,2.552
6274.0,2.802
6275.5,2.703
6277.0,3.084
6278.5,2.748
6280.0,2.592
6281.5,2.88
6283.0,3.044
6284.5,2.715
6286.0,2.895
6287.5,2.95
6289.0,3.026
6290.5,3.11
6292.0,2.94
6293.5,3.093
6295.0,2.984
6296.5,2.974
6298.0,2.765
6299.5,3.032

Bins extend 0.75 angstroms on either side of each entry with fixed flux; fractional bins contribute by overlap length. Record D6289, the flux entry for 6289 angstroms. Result 3.026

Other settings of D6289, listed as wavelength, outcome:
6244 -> 2.705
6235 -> 3.039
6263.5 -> 3.008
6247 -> 2.64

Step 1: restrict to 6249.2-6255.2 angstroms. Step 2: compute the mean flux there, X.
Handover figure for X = 2.63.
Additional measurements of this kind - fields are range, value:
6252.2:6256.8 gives 2.66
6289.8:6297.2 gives 3.02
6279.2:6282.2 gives 2.73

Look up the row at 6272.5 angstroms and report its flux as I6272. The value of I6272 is 2.552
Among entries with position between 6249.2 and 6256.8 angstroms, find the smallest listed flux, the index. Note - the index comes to 2.377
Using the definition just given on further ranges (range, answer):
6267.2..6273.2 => 2.552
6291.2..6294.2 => 2.94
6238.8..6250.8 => 2.559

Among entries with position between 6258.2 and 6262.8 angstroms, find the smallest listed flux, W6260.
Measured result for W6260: 2.788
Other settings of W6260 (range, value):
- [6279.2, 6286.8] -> 2.592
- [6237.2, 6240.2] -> 2.477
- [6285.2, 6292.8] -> 2.895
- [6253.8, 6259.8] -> 2.723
